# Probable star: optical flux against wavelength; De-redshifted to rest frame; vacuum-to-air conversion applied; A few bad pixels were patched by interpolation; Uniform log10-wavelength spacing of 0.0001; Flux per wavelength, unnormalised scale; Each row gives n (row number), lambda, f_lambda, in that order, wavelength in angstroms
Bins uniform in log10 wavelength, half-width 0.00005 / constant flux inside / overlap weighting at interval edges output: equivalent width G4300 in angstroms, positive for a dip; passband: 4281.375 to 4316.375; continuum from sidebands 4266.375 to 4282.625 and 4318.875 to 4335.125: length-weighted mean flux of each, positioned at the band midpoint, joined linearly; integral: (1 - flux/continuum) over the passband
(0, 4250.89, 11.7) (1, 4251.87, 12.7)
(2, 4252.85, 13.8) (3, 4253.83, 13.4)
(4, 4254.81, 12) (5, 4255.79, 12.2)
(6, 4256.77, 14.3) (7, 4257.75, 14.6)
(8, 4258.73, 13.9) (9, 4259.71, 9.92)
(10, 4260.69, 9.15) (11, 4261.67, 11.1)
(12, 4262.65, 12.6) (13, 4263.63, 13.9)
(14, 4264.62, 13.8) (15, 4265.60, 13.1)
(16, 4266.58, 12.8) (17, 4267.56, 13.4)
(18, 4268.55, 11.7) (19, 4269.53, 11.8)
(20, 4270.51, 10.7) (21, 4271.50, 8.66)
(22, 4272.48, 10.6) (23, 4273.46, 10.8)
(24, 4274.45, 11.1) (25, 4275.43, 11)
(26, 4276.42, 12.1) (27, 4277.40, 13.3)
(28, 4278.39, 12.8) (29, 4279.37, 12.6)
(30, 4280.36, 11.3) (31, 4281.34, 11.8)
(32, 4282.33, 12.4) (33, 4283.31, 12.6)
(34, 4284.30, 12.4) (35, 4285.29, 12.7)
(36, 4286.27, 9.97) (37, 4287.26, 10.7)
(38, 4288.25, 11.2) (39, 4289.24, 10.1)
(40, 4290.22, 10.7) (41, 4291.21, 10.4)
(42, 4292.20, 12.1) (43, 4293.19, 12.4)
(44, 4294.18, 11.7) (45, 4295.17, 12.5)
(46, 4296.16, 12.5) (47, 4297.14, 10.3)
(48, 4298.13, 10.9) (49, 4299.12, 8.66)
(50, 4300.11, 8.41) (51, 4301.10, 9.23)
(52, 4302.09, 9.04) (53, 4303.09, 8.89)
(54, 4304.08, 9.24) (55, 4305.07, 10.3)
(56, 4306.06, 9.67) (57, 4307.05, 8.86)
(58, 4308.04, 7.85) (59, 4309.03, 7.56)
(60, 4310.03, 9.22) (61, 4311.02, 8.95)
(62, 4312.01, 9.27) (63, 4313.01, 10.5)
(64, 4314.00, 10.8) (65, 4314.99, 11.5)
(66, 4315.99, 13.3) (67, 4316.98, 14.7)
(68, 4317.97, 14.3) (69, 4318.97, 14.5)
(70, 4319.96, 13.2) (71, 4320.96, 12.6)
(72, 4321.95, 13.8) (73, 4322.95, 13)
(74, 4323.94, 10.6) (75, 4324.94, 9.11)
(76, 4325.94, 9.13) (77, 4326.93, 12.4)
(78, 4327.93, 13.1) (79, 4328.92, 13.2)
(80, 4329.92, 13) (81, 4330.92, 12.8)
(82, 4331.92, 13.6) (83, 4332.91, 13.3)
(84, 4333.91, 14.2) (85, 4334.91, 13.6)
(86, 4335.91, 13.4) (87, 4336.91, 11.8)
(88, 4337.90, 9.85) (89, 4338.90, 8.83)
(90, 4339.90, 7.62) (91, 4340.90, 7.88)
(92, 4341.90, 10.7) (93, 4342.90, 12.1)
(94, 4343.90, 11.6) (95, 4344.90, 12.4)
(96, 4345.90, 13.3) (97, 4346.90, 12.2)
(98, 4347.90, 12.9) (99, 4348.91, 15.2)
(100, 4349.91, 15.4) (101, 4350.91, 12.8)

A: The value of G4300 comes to 4.6 angstroms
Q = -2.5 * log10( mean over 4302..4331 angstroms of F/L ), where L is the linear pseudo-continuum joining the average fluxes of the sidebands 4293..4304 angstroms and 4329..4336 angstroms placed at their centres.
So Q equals 0.078 mag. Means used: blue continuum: 10.3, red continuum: 13.4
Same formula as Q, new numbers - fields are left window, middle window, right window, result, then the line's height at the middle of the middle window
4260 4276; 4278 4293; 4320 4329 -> 0.01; 11.7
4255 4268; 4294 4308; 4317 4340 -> 0.25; 12.5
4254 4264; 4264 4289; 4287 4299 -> 0.00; 11.8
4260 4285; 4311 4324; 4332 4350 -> -0.04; 11.9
